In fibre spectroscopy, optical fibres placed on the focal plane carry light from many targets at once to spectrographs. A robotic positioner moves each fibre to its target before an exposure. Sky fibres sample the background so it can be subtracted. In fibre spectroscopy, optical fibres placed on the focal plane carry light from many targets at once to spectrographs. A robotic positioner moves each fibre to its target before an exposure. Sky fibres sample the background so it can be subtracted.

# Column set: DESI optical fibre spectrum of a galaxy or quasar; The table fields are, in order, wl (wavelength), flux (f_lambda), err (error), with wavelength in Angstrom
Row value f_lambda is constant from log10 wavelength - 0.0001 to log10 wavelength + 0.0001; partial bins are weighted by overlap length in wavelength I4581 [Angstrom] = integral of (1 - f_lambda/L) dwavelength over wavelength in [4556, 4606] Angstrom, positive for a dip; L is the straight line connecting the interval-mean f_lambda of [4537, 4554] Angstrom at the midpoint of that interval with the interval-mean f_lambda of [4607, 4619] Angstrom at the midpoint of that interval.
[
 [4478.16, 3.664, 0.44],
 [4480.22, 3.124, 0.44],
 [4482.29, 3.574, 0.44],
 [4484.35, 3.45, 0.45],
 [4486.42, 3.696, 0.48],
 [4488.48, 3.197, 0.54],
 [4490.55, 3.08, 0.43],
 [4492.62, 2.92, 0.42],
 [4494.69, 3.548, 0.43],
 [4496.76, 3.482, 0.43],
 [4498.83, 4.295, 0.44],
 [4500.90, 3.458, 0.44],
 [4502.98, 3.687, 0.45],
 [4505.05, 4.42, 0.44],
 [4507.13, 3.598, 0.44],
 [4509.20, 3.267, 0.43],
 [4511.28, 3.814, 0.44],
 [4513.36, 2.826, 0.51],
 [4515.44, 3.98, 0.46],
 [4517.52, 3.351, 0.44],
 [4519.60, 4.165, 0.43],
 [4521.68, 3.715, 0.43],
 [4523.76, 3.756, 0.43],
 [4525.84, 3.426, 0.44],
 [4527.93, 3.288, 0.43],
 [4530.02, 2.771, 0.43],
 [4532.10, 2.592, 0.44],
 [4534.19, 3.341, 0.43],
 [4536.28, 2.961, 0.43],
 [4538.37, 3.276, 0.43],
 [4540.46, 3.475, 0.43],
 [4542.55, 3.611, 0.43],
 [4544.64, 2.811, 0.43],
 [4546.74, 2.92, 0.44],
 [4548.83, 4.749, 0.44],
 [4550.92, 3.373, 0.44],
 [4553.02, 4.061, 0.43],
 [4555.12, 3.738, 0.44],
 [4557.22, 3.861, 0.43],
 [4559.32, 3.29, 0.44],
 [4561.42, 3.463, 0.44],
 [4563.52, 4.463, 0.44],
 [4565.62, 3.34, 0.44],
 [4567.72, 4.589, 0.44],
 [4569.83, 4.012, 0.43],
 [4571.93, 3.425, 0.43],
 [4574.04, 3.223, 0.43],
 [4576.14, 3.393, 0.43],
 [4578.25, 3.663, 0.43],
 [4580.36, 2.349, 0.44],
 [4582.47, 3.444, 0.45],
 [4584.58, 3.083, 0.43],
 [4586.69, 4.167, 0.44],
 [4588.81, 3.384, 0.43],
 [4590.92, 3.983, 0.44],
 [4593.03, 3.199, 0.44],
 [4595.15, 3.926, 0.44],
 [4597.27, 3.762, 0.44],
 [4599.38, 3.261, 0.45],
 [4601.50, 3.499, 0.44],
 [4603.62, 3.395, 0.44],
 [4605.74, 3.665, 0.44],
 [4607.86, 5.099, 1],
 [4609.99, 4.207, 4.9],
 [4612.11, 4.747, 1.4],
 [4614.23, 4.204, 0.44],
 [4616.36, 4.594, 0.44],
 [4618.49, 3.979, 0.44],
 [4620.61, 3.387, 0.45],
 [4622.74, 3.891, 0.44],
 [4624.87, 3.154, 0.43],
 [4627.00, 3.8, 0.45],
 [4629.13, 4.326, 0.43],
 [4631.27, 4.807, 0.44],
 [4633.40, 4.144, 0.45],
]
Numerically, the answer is 5.4 Angstrom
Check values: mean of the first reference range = 3.52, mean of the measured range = 3.58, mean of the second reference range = 4.48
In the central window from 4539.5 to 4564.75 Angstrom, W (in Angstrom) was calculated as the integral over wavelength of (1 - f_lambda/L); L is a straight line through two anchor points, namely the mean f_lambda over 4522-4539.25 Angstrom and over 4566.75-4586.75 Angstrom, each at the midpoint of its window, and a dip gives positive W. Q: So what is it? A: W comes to -2.3 Angstrom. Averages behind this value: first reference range 3.2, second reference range 3.5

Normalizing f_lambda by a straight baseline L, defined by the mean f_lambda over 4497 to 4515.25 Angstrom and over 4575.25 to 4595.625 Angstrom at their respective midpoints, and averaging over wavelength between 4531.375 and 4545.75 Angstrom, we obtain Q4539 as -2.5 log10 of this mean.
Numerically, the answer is 0.14 mag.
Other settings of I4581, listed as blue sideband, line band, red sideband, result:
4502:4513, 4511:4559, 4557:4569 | 3.9 Angstrom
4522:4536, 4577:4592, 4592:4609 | 0.7 Angstrom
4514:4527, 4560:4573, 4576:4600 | -1.2 Angstrom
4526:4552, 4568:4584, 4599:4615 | 1.2 Angstrom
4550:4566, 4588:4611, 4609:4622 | 1.6 Angstrom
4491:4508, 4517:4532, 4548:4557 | 1.4 Angstrom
